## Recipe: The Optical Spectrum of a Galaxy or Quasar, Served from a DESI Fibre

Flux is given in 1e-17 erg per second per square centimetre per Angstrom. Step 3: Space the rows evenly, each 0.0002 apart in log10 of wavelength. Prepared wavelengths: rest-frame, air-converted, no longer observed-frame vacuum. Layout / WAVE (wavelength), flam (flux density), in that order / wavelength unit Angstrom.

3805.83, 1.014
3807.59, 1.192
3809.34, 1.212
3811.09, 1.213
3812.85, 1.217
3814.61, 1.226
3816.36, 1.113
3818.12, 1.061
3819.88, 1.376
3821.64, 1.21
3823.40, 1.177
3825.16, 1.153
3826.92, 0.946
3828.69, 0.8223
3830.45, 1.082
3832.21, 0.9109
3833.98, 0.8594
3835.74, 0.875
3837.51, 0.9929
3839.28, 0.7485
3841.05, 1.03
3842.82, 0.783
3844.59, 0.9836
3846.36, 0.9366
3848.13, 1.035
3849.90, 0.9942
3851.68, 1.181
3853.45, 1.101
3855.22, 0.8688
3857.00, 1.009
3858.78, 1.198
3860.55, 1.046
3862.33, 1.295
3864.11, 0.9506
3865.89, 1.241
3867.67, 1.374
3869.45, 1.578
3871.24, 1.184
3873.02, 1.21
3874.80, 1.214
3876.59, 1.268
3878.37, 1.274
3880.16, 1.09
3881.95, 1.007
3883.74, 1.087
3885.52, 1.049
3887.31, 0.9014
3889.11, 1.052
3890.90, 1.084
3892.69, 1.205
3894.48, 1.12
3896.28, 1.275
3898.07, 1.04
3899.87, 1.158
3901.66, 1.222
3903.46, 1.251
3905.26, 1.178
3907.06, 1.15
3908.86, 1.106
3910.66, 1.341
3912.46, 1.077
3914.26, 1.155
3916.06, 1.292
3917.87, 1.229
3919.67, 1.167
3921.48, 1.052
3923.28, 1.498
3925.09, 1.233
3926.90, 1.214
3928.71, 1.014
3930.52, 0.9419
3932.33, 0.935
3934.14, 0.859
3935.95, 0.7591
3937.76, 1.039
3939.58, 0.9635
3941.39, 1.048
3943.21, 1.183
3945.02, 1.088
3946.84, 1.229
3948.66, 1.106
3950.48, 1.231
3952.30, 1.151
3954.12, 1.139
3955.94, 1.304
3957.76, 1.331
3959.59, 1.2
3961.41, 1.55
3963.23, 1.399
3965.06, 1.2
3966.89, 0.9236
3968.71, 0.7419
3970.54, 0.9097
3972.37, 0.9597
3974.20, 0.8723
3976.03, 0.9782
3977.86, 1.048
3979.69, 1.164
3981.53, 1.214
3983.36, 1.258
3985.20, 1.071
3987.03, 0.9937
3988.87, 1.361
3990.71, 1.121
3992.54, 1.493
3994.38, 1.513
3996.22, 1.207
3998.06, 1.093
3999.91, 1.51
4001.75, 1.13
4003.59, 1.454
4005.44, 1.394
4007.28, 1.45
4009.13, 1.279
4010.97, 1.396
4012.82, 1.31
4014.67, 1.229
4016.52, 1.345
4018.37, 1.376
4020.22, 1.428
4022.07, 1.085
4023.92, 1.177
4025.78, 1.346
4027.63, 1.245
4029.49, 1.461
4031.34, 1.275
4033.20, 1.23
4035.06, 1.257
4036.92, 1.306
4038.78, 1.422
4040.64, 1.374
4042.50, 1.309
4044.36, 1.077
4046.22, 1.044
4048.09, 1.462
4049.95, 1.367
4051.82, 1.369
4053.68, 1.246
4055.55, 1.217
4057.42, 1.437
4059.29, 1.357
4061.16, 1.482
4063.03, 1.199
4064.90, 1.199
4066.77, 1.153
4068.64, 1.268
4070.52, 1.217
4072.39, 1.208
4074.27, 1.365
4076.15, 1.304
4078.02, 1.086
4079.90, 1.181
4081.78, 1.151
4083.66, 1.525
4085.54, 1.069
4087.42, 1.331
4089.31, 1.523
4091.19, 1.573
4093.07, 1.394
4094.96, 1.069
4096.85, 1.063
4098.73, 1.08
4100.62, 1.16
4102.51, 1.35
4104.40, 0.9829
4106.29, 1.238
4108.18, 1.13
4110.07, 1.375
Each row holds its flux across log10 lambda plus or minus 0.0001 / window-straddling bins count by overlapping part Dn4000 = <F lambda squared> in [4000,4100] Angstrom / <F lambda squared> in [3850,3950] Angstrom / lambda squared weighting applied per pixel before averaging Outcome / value 1.2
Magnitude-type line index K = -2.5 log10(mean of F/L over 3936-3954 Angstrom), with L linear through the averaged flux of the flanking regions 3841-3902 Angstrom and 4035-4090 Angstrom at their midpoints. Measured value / 0.08 mag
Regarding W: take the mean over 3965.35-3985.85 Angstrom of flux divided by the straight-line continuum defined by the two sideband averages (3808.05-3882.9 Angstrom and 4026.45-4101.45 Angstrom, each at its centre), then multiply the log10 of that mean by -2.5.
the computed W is 0.18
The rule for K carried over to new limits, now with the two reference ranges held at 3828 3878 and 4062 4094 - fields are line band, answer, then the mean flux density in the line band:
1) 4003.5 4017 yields -0.115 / 1.35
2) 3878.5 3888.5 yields 0.051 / 1.05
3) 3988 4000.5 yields -0.105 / 1.32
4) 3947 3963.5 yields -0.087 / 1.26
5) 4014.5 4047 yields -0.038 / 1.28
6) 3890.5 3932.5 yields -0.044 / 1.17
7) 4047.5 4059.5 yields -0.075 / 1.35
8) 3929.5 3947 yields 0.155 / 0.995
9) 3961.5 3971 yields 0.085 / 1.09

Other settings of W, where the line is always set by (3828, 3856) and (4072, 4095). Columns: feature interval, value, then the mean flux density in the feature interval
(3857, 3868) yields -0.182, 1.16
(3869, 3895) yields -0.140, 1.15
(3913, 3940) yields -0.019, 1.09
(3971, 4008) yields -0.039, 1.21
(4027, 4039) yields -0.069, 1.31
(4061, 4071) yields 0.033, 1.24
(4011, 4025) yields -0.070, 1.29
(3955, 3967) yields -0.154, 1.3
